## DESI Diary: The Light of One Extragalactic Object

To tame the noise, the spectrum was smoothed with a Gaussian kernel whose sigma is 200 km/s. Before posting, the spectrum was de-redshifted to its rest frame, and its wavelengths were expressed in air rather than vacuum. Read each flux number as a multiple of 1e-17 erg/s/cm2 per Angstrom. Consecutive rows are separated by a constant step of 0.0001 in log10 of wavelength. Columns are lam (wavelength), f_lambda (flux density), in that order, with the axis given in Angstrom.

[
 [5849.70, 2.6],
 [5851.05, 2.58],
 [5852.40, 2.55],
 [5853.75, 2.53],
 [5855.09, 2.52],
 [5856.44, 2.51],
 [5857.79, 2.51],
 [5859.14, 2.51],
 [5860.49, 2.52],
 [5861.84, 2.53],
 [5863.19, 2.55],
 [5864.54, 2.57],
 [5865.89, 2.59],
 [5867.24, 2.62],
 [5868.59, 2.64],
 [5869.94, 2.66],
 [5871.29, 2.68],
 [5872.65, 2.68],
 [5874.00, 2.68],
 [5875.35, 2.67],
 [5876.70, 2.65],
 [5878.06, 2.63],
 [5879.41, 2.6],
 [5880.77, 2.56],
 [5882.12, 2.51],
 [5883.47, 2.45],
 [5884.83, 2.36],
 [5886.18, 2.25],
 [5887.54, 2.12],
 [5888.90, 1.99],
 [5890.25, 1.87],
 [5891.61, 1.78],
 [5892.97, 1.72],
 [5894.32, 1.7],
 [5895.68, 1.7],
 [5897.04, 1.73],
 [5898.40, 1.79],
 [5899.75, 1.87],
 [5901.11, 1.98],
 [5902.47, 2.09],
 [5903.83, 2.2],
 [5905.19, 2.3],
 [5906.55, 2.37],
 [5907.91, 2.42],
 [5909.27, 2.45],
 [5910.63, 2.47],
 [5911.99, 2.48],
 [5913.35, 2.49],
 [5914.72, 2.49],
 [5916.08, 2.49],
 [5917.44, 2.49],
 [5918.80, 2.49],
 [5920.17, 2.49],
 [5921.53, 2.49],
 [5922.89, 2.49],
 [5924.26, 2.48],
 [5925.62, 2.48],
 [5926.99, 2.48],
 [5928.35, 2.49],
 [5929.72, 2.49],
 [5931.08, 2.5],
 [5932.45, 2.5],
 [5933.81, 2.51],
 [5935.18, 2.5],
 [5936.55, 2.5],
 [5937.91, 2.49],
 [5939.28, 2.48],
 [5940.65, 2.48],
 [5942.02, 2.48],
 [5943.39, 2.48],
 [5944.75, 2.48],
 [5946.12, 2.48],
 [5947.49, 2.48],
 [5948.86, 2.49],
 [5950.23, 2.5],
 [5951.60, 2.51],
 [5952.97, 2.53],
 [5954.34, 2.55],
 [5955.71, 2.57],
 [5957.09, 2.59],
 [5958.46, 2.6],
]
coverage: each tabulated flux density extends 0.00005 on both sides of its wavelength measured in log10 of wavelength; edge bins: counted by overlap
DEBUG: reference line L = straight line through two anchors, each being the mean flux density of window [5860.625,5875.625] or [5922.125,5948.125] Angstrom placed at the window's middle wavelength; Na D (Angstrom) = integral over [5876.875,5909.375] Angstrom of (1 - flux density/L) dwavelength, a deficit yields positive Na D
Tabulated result 5.4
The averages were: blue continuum 2.62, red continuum 2.49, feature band 2.15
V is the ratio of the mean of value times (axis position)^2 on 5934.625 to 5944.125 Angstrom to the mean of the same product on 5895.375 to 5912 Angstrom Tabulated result 1.18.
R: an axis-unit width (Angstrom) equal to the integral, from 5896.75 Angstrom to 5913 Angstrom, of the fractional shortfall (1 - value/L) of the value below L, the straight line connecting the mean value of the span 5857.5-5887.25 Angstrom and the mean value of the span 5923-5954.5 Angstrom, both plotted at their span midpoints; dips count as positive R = 2.1 Angstrom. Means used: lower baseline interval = 2.56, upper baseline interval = 2.49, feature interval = 2.2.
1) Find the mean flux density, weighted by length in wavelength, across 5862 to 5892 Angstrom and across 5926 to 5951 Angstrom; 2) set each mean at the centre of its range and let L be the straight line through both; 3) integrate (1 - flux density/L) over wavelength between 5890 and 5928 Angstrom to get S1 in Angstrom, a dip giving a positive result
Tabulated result 3.8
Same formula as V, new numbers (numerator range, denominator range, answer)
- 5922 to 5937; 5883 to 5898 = 1.29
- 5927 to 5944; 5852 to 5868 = 1.00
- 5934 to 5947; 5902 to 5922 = 1.04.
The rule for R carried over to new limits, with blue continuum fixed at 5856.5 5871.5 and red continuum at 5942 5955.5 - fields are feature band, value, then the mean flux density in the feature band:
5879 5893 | 1.9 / 2.21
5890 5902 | 3.5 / 1.8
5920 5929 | 0.1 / 2.49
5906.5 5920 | 0.3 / 2.47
